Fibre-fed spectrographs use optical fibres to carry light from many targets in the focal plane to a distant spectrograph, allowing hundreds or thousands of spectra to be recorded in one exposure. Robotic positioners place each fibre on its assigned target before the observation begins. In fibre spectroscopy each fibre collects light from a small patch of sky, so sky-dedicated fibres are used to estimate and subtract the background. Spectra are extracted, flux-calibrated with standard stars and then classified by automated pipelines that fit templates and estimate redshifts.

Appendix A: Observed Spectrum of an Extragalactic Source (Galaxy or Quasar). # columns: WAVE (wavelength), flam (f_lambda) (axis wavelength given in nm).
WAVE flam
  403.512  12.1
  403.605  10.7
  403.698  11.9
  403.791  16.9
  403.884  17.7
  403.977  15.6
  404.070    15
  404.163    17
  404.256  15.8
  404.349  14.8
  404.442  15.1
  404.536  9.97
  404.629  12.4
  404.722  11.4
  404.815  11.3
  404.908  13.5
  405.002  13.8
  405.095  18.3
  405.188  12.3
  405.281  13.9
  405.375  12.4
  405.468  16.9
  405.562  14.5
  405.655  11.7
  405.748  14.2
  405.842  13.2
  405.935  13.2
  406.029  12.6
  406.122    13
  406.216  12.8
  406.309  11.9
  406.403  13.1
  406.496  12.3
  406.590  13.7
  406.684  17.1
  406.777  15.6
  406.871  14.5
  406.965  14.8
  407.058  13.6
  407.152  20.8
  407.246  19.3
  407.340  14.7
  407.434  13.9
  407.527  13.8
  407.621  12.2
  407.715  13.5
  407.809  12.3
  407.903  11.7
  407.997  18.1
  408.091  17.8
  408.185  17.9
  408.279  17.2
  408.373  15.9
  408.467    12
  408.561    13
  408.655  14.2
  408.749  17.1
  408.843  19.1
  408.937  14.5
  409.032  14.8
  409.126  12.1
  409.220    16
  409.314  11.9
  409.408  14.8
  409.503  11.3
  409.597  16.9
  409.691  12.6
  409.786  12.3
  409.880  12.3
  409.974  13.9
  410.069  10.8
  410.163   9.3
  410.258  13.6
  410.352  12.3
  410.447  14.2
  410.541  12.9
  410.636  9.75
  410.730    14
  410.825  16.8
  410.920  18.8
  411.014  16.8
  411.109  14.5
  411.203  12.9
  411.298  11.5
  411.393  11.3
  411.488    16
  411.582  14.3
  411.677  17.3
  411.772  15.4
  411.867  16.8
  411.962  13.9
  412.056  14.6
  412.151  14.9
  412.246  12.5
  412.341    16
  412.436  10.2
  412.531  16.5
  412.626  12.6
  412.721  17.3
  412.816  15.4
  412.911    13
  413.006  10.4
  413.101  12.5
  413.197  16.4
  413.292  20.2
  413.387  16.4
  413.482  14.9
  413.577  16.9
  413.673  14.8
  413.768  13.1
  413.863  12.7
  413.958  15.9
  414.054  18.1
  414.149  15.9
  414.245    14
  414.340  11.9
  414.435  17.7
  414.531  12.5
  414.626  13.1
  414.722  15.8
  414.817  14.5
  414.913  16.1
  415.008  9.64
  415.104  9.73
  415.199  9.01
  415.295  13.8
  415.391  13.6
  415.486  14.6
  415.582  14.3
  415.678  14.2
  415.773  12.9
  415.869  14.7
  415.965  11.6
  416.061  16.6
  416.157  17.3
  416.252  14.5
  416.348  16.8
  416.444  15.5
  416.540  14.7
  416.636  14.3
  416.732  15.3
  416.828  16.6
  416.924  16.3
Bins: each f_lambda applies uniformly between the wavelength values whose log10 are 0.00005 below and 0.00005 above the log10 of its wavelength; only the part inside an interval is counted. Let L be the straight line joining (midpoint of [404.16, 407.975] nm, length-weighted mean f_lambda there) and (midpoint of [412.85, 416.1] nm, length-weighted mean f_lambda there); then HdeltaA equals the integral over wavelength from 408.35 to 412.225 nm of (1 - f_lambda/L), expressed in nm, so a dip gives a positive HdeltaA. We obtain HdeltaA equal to 0.000 nm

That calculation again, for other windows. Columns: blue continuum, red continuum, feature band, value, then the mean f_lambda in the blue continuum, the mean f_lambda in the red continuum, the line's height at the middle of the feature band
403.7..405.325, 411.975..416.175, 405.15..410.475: 0.07 nm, 14.3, 14.3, 14.3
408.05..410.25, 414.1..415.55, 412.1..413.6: -0.11 nm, 14.2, 13.5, 13.7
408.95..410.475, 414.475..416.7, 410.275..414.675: -0.35 nm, 13.1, 13.9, 13.5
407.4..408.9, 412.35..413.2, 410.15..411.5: 0.06 nm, 15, 13.8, 14.3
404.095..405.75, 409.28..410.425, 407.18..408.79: -0.23 nm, 13.9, 12.7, 13.1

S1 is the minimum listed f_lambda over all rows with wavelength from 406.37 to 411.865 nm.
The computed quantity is 9.3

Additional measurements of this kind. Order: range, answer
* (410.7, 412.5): 10.2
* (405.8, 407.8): 11.9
